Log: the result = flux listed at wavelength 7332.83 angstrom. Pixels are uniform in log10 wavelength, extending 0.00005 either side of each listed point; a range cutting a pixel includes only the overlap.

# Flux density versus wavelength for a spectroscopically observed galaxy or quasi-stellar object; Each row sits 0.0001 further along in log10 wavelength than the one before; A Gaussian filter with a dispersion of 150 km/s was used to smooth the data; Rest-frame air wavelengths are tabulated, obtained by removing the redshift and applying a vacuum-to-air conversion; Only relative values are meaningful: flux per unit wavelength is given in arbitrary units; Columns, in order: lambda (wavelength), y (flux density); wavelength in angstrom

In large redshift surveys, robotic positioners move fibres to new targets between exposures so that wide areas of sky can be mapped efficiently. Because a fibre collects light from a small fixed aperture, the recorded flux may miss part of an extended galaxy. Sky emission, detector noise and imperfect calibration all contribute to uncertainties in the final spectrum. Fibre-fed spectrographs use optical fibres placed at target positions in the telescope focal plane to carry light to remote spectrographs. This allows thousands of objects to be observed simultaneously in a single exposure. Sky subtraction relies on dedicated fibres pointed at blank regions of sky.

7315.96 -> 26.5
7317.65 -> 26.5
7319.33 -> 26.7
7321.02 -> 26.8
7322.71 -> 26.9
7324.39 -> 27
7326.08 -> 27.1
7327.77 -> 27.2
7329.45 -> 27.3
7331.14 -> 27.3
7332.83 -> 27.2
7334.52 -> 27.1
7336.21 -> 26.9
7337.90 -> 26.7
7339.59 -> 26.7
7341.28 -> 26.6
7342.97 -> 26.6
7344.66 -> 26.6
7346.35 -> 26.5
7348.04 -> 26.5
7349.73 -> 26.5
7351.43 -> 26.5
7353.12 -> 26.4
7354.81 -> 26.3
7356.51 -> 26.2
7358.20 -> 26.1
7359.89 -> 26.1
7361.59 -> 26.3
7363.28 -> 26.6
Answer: 27.2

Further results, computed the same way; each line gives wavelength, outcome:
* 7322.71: 26.9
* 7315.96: 26.5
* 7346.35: 26.5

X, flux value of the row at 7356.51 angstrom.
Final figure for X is 26.2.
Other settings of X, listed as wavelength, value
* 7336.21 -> 26.9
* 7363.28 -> 26.6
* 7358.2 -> 26.1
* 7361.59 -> 26.3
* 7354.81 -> 26.3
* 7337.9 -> 26.7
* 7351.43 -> 26.5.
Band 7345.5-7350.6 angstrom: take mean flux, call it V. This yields 26.5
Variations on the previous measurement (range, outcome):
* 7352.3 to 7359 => 26.3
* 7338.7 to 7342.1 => 26.7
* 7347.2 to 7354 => 26.5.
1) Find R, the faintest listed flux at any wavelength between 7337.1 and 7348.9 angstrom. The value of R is 26.5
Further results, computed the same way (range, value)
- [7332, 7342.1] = 26.6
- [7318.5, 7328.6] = 26.7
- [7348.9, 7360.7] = 26.1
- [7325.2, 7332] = 27.1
